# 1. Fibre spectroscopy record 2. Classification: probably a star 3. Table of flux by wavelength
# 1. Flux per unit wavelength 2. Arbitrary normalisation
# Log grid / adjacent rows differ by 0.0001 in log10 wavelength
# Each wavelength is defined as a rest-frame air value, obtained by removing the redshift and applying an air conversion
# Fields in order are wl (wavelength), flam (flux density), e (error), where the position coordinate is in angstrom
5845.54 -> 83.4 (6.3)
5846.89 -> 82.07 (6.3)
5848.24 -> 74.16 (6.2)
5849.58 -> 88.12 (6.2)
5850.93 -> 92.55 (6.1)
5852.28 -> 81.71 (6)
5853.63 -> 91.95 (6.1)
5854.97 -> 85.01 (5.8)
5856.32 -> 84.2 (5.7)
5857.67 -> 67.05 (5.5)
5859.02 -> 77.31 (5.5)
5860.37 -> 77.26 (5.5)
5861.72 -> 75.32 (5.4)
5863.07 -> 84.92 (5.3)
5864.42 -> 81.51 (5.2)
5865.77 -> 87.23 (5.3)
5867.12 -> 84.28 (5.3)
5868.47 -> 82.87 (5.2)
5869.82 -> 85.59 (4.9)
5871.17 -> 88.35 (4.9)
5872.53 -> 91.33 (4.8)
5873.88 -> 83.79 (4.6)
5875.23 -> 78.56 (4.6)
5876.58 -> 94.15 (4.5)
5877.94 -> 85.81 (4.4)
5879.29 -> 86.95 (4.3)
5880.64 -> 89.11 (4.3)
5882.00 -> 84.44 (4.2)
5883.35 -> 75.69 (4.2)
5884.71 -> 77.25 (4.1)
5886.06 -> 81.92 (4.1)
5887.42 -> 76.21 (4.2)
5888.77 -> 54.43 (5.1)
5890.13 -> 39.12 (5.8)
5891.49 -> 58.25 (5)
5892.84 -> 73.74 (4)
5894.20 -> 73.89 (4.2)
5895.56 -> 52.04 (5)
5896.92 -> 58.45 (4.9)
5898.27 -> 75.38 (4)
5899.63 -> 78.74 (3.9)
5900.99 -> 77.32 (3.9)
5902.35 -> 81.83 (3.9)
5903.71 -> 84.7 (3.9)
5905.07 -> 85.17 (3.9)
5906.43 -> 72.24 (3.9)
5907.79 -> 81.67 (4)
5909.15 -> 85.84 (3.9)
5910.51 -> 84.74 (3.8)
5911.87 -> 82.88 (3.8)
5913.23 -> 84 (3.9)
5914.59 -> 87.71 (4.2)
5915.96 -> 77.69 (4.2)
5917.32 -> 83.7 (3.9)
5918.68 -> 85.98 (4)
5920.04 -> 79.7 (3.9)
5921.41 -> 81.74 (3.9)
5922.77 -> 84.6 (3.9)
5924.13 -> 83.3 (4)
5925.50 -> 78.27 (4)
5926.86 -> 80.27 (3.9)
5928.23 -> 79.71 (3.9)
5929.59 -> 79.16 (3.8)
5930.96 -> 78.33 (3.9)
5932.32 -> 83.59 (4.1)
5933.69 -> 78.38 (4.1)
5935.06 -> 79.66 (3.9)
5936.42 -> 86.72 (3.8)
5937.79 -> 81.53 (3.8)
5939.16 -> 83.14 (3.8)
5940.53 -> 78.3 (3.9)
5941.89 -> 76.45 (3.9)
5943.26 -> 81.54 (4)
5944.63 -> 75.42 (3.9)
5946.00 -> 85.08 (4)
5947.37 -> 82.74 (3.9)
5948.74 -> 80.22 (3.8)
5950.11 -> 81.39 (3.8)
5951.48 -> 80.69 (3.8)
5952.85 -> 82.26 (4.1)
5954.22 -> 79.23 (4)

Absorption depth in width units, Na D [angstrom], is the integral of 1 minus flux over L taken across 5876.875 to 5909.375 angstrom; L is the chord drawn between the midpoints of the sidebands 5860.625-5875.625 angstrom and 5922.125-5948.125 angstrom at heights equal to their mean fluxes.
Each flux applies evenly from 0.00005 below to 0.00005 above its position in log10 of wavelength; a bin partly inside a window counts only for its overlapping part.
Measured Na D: 3.2 angstrom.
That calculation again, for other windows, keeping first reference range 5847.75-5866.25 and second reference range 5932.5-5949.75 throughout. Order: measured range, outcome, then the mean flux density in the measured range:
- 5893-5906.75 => 1.25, 74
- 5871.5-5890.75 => 0.69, 78.8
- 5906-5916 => -0.17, 82.6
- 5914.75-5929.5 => -0.09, 81.6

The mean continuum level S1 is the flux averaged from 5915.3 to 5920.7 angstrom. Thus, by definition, 81.9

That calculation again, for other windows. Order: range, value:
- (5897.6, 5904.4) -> 79.5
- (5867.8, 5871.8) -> 85.6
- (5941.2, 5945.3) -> 77.9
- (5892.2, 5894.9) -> 73.5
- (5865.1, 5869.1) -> 84.9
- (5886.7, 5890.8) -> 56.8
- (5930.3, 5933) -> 81.2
